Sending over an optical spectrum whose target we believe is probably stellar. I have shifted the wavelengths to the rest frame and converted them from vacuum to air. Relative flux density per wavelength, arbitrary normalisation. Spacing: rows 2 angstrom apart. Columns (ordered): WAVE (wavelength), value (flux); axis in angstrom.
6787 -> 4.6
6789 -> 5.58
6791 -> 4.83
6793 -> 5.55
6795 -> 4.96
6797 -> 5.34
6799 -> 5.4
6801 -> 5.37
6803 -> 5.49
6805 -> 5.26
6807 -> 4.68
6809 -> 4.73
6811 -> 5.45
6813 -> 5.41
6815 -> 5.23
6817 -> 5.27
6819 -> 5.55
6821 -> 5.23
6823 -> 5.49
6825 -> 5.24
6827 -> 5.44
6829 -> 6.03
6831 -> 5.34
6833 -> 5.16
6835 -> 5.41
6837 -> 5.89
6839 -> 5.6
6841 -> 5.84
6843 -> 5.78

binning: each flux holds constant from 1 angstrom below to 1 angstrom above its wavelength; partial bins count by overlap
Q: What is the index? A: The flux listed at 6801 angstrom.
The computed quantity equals 5.37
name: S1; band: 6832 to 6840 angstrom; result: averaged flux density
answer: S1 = 5.52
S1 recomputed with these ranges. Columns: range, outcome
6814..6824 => 5.35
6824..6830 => 5.57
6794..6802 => 5.27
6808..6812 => 5.09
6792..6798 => 5.28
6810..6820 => 5.38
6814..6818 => 5.25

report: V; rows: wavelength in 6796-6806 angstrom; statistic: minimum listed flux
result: 5.26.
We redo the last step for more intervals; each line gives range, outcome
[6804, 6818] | 4.68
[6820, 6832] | 5.23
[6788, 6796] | 4.83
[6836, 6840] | 5.6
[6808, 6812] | 4.73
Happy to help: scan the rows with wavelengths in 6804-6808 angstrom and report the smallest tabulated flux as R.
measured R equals 4.68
